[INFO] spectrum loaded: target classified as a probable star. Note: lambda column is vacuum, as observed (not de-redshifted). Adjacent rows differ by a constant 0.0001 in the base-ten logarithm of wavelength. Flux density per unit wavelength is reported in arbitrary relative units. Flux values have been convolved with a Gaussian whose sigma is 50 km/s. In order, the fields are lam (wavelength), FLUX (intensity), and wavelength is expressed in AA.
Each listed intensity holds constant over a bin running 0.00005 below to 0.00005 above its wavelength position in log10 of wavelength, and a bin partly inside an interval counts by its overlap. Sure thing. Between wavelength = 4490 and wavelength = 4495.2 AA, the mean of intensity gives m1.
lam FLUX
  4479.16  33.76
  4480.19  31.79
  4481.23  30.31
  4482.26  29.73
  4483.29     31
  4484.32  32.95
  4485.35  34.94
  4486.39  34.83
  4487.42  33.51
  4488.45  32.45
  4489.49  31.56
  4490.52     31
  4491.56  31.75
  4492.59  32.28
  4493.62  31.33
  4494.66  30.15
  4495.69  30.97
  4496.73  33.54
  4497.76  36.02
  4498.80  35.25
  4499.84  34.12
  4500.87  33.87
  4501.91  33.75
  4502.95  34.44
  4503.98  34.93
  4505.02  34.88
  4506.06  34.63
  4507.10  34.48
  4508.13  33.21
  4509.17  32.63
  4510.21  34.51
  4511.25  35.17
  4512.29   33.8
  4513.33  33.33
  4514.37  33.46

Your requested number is 31.3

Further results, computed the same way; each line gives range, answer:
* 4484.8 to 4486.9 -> 34.8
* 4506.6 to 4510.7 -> 33.7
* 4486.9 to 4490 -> 32.5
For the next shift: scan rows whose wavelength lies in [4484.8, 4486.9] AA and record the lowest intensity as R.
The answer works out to 34.83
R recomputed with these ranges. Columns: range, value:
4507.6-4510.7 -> 32.63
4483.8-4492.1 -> 31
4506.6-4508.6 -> 33.21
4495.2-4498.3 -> 30.97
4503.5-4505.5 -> 34.88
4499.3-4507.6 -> 33.75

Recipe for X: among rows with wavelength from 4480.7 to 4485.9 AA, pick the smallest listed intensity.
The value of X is 29.73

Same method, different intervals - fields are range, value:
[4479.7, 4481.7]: 30.31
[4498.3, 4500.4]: 34.12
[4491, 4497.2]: 30.15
